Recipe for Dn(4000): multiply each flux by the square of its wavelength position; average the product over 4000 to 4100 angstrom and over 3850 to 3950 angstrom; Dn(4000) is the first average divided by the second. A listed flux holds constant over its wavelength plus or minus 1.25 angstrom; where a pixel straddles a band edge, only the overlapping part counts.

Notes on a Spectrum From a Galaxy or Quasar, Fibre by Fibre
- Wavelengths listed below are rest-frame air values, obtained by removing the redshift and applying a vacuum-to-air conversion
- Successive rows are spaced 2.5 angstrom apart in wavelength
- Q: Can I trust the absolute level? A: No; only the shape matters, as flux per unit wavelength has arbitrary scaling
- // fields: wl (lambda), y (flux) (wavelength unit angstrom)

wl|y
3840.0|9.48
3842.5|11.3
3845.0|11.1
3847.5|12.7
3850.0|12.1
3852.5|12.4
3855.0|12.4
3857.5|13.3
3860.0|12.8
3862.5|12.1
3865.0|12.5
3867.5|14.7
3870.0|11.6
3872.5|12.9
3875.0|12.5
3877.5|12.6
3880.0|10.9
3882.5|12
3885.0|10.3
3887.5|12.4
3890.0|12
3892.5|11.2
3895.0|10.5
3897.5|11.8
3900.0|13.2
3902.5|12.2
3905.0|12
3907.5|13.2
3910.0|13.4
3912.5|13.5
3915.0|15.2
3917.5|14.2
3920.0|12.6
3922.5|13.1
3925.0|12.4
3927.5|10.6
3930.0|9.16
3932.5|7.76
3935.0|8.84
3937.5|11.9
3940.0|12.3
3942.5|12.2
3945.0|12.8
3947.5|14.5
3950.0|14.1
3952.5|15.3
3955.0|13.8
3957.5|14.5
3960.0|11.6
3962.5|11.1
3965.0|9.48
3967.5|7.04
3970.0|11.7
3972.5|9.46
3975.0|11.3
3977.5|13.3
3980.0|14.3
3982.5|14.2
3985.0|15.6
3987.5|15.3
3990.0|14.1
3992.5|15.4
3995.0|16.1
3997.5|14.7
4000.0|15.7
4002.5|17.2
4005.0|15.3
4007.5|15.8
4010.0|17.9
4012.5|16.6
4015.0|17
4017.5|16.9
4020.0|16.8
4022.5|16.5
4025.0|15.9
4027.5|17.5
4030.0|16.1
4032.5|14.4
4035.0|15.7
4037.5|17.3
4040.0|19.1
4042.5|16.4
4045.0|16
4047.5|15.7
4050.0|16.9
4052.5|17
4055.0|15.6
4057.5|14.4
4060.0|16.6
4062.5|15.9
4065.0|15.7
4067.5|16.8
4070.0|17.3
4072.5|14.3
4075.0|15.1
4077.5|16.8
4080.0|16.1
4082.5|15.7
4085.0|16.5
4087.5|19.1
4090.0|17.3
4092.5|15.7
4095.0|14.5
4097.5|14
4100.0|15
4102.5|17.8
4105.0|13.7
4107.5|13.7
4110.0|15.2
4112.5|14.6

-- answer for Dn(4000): 1.4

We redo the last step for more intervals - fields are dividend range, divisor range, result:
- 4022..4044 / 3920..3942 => 1.60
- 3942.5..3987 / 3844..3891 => 1.08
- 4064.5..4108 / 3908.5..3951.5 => 1.40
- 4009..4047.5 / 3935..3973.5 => 1.44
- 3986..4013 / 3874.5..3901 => 1.43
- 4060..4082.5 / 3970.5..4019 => 1.11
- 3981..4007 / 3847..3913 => 1.32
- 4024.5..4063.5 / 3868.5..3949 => 1.44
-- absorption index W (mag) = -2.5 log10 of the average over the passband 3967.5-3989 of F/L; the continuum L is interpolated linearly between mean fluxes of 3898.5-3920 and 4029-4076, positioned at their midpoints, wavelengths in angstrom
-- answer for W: 0.15 mag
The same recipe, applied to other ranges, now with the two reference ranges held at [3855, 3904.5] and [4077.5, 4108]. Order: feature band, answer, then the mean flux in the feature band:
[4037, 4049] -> -0.13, 16.9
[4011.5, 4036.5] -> -0.12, 16.3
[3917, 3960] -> 0.08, 12.3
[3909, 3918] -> -0.11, 14.1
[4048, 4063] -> -0.06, 16.1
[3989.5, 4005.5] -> -0.10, 15.6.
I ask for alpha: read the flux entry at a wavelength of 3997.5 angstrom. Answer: 14.7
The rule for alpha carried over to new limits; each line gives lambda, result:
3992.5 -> 15.4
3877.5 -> 12.6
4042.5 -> 16.4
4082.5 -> 15.7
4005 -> 15.3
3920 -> 12.6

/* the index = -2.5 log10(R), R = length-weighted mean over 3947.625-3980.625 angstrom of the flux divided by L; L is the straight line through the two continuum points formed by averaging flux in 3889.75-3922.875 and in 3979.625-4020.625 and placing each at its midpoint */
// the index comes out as 0.203 mag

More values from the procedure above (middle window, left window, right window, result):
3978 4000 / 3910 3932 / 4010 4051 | 0.01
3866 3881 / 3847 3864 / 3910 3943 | -0.02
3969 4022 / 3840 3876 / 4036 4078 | 0.01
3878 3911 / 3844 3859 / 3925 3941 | -0.07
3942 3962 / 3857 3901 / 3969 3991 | -0.05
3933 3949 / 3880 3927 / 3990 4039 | 0.15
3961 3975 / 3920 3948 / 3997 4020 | 0.35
